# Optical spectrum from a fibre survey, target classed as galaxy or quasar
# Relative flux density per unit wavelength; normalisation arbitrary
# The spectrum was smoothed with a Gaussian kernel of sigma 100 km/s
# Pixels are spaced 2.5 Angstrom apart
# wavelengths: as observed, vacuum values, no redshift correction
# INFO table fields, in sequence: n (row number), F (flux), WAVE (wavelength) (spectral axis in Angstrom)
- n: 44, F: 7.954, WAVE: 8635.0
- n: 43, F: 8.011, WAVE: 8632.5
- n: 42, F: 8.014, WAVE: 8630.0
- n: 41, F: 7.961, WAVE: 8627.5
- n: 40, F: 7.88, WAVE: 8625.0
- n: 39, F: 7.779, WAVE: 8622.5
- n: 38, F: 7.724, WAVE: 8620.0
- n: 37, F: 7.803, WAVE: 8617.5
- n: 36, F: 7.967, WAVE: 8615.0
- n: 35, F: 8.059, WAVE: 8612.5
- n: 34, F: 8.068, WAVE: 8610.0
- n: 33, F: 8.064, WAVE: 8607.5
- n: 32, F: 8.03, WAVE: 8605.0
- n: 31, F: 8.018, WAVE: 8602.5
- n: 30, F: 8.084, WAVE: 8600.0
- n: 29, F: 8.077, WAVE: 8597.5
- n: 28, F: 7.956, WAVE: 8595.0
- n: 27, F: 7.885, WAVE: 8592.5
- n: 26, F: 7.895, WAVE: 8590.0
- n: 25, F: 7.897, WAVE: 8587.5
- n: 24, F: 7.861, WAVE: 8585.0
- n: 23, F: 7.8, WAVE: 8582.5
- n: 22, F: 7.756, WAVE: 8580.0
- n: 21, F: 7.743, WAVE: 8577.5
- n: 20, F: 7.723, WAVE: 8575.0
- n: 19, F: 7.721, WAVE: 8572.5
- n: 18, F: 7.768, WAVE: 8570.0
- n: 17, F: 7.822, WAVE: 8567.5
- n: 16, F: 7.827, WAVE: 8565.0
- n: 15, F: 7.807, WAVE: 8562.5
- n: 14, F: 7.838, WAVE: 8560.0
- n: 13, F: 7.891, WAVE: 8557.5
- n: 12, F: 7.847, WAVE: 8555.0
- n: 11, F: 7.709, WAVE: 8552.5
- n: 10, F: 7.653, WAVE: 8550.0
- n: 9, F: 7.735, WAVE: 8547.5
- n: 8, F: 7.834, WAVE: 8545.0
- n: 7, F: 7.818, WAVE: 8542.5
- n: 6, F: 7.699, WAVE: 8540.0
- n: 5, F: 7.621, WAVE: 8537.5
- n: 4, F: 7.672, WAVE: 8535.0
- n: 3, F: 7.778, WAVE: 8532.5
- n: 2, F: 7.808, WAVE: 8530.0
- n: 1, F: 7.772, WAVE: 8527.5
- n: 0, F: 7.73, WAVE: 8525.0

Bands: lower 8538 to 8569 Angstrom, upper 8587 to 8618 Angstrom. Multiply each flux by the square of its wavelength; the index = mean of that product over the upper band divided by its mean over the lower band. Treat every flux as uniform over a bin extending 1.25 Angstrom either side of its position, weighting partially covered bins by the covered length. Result 1.04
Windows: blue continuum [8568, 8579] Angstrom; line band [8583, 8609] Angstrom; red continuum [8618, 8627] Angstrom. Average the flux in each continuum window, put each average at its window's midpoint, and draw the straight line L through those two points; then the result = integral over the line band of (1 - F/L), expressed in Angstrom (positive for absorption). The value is -0.7 Angstrom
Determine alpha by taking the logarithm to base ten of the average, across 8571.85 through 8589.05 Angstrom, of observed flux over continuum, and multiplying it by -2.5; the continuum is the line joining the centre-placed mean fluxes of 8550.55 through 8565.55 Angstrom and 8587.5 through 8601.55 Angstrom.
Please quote 0.02 mag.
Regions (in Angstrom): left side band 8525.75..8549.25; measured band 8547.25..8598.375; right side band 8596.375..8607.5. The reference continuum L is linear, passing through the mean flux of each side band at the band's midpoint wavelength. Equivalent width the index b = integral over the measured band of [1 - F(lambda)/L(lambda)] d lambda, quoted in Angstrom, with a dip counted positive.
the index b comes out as 0.61 Angstrom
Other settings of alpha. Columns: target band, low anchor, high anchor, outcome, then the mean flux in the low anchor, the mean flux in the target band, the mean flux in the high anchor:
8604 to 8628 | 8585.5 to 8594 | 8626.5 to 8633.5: 0.004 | 7.89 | 7.93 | 8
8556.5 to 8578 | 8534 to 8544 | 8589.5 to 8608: 0.007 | 7.71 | 7.79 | 8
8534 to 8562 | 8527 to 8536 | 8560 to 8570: 0.004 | 7.76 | 7.76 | 7.81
